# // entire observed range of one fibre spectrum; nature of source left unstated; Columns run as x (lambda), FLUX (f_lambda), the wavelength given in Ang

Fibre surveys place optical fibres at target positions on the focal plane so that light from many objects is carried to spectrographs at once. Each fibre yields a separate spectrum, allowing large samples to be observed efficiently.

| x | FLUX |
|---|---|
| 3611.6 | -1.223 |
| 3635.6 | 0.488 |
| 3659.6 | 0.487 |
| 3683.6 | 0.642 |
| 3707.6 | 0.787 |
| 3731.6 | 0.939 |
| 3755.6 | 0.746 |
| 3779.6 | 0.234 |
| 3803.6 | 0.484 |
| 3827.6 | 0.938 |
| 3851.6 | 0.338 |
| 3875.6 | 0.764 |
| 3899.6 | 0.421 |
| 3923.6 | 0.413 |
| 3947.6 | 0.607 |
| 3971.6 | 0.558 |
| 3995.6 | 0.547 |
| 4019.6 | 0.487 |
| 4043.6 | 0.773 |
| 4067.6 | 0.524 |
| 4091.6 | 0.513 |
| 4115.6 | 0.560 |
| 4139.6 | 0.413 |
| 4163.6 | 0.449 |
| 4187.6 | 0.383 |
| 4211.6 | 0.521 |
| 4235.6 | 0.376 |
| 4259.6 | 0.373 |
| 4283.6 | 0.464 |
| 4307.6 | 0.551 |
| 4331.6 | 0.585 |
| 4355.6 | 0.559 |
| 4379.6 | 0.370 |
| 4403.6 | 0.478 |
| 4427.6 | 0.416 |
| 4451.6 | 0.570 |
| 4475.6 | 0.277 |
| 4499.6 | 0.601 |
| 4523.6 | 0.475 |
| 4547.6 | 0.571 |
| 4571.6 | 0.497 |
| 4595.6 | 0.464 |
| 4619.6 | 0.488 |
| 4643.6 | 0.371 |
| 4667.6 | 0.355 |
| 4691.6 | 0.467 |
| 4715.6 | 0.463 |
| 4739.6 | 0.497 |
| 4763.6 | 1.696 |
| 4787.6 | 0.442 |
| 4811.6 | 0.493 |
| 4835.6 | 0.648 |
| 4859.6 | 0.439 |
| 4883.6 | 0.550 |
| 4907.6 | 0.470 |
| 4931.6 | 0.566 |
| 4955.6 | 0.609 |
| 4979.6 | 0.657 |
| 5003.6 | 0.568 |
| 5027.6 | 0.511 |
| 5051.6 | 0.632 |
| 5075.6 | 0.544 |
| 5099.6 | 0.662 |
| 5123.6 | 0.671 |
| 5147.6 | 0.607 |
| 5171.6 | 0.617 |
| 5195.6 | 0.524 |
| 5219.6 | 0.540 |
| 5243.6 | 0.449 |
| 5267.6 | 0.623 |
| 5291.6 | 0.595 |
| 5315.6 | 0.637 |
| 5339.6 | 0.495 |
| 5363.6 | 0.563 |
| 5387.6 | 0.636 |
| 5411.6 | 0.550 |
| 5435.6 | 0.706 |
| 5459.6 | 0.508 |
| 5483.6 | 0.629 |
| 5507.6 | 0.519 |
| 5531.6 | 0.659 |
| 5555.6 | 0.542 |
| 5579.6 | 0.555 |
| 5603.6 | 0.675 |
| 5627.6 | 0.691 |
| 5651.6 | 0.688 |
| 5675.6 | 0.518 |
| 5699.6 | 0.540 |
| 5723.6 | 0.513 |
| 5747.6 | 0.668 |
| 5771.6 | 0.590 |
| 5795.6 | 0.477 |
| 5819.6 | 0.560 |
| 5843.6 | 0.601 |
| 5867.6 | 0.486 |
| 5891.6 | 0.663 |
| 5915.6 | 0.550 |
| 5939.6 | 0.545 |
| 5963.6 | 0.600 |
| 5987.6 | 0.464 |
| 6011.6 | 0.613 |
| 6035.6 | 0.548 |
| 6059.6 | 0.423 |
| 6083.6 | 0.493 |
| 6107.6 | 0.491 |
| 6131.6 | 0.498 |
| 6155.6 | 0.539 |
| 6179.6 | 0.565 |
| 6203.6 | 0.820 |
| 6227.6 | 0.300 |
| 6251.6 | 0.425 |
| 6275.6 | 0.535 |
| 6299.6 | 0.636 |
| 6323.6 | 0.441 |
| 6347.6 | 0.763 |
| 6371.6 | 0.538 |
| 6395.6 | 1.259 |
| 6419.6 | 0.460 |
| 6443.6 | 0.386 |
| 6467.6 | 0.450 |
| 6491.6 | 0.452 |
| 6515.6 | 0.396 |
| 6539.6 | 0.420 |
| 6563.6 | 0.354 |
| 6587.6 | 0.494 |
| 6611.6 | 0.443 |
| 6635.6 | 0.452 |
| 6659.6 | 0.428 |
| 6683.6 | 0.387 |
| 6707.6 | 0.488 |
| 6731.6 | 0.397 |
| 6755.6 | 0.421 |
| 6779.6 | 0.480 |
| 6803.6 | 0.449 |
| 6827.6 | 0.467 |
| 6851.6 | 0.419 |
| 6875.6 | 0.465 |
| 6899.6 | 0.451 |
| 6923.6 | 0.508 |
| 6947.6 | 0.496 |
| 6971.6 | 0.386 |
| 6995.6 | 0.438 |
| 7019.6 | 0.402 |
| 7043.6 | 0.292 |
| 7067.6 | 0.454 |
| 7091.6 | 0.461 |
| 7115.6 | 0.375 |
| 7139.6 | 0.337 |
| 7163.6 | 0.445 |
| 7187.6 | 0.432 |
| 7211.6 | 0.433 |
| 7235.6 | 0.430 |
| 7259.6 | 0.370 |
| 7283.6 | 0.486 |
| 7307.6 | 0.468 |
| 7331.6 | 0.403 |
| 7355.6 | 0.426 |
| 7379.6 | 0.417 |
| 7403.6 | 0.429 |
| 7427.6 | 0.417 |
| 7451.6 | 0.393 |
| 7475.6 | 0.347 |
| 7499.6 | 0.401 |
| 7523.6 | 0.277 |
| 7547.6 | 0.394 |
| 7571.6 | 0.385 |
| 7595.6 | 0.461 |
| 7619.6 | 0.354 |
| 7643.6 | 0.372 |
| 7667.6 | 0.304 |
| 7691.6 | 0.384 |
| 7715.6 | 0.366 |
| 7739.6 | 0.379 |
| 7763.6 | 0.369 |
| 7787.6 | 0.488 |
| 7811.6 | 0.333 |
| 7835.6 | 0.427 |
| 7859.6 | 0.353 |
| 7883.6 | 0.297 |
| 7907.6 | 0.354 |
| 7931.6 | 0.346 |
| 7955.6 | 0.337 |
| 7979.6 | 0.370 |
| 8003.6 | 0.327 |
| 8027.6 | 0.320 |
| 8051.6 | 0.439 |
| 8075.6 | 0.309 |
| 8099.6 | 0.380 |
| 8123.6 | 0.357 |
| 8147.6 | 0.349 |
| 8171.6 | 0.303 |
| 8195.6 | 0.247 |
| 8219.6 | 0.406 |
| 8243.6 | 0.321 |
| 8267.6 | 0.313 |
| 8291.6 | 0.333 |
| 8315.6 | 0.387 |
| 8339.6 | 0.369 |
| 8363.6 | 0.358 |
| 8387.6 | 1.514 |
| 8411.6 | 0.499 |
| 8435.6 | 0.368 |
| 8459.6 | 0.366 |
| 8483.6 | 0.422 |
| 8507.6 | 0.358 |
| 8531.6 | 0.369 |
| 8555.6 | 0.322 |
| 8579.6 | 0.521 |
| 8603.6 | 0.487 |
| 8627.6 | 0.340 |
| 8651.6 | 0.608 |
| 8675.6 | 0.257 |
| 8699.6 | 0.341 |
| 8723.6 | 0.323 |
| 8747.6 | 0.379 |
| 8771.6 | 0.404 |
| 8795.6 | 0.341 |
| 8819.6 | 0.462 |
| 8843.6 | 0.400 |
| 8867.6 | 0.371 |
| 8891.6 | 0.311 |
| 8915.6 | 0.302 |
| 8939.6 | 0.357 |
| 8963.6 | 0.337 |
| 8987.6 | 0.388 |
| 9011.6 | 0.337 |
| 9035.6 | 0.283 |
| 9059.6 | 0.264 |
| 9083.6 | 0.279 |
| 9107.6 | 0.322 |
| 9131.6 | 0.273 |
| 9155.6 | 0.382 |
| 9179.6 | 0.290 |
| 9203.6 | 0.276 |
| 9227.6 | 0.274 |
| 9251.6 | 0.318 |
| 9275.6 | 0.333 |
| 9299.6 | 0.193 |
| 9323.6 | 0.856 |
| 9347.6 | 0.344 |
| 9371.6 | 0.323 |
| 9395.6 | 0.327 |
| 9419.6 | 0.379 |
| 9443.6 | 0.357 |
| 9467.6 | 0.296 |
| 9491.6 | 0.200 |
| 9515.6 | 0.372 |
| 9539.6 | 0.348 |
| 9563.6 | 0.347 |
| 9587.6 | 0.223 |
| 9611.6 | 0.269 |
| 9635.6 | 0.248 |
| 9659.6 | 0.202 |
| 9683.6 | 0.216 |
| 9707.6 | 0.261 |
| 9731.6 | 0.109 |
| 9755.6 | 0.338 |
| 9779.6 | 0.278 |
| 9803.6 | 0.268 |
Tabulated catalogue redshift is 0.278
